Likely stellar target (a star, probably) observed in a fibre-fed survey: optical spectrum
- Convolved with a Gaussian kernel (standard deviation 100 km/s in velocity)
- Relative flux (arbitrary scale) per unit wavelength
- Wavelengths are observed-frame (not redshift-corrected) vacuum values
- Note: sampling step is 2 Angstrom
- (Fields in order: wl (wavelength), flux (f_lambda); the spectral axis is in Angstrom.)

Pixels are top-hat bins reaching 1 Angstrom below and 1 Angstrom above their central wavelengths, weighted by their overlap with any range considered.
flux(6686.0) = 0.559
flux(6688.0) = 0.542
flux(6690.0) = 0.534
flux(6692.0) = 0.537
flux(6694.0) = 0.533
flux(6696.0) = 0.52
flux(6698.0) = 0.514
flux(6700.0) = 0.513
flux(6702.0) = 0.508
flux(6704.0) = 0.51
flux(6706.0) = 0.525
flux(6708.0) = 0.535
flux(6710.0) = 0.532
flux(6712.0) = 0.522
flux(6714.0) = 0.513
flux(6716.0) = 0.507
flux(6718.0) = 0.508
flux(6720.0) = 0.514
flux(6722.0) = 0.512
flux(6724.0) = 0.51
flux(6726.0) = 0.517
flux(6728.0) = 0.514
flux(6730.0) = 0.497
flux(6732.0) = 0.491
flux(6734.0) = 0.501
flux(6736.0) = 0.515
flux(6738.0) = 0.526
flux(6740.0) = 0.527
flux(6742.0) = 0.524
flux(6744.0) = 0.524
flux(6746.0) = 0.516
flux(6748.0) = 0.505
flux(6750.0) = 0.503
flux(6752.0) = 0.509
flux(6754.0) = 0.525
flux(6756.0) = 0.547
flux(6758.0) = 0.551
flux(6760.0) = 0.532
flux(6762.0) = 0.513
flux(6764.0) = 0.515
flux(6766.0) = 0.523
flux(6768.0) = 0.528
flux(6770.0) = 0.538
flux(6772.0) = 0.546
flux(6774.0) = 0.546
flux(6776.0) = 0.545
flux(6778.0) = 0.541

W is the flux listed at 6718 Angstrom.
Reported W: 0.508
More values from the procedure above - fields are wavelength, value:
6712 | 0.522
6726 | 0.517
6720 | 0.514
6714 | 0.513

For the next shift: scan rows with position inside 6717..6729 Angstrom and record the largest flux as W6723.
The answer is 0.517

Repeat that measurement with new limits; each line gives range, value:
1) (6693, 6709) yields 0.535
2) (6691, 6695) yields 0.537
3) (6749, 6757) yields 0.547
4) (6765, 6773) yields 0.546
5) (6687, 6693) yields 0.542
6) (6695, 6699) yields 0.52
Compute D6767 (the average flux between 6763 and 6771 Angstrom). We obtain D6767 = 0.526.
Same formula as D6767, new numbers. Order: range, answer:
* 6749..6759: 0.527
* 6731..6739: 0.508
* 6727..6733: 0.501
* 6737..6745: 0.525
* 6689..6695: 0.535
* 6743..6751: 0.512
